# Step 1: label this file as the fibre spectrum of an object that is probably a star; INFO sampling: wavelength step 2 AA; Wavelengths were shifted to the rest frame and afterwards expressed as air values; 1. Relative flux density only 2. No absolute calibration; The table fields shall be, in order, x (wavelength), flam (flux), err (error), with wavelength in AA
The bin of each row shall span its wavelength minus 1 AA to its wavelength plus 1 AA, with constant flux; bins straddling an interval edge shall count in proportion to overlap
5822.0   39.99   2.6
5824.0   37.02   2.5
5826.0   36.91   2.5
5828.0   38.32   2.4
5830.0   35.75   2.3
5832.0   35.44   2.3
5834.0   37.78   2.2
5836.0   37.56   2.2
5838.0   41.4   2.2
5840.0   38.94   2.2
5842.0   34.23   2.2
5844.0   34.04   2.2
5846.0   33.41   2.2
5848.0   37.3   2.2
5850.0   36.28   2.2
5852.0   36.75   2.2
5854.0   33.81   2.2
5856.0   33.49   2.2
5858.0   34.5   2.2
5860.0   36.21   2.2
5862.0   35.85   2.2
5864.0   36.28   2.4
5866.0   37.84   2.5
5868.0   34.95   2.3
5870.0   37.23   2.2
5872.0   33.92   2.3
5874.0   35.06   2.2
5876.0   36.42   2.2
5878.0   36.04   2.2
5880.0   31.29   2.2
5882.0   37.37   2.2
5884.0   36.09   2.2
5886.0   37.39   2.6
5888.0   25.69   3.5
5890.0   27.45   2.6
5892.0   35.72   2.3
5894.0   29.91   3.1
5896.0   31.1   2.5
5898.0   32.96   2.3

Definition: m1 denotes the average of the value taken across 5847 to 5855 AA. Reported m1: 36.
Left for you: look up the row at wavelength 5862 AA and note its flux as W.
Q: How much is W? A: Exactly 35.85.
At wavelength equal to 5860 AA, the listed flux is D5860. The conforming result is 36.21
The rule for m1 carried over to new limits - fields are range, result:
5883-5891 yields 31.7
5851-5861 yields 35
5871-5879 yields 35.4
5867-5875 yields 35.3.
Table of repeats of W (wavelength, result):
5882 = 37.37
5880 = 31.29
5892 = 35.72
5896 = 31.1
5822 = 39.99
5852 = 36.75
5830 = 35.75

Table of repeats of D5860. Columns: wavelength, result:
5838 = 41.4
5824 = 37.02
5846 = 33.41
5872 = 33.92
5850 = 36.28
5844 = 34.04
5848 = 37.3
